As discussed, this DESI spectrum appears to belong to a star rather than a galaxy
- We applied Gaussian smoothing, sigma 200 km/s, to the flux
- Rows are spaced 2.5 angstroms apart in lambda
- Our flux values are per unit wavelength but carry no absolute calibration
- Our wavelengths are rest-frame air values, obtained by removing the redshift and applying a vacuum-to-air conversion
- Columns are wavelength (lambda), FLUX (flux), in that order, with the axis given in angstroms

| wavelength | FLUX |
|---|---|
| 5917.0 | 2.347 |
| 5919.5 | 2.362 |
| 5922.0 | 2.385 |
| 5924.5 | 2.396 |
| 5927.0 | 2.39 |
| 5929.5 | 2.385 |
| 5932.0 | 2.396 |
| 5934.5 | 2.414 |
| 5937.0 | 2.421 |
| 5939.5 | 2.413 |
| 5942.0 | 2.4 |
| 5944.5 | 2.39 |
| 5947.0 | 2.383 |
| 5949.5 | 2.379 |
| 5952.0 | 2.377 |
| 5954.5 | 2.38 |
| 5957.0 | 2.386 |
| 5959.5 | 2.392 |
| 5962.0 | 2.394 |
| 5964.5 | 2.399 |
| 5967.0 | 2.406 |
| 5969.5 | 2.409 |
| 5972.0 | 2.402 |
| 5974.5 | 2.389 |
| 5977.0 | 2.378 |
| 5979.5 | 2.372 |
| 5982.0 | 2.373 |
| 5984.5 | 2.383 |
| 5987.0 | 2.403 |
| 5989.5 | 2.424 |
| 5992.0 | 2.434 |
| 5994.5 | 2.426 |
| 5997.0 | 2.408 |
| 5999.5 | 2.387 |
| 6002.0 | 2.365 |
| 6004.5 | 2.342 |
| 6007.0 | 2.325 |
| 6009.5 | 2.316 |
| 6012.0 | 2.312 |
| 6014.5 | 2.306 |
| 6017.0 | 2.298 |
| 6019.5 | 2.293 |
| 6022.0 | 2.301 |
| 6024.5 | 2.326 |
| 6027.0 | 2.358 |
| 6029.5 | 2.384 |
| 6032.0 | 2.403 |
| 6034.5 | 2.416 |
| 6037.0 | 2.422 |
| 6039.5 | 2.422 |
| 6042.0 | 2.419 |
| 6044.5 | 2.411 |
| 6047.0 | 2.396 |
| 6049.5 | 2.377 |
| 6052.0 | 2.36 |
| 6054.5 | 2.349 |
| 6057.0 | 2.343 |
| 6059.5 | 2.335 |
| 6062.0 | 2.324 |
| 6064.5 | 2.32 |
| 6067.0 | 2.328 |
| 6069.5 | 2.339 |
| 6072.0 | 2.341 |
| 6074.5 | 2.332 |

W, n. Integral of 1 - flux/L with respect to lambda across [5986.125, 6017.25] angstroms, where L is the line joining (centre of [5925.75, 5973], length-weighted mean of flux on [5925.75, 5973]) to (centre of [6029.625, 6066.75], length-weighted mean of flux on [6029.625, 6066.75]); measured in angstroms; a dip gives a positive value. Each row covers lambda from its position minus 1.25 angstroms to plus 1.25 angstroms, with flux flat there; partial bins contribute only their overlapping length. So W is 0.2 angstroms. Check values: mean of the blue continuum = 2.4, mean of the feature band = 2.37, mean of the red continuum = 2.38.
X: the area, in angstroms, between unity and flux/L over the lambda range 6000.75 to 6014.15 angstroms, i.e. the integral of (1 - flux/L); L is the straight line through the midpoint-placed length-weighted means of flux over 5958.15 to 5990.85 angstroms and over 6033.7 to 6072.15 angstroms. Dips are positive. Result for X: 0.3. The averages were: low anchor 2.39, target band 2.33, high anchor 2.37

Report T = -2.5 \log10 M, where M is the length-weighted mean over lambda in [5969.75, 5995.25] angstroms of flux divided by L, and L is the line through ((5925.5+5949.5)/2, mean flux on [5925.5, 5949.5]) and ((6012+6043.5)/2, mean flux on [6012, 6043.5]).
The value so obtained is -0.01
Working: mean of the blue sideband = 2.4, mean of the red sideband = 2.36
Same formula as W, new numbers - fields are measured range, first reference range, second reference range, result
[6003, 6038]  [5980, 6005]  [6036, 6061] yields 0.7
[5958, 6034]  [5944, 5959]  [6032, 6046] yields 0.9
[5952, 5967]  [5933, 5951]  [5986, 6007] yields 0.0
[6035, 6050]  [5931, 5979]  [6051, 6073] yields -0.4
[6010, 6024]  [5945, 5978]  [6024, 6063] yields 0.5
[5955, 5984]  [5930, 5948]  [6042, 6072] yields 0.0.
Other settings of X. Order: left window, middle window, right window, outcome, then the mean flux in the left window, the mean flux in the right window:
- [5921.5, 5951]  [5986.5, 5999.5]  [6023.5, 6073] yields -0.2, 2.4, 2.37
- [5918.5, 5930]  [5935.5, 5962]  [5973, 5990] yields -0.1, 2.38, 2.39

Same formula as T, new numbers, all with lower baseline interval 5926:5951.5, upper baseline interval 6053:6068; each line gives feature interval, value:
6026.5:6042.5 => -0.026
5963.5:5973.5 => -0.010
